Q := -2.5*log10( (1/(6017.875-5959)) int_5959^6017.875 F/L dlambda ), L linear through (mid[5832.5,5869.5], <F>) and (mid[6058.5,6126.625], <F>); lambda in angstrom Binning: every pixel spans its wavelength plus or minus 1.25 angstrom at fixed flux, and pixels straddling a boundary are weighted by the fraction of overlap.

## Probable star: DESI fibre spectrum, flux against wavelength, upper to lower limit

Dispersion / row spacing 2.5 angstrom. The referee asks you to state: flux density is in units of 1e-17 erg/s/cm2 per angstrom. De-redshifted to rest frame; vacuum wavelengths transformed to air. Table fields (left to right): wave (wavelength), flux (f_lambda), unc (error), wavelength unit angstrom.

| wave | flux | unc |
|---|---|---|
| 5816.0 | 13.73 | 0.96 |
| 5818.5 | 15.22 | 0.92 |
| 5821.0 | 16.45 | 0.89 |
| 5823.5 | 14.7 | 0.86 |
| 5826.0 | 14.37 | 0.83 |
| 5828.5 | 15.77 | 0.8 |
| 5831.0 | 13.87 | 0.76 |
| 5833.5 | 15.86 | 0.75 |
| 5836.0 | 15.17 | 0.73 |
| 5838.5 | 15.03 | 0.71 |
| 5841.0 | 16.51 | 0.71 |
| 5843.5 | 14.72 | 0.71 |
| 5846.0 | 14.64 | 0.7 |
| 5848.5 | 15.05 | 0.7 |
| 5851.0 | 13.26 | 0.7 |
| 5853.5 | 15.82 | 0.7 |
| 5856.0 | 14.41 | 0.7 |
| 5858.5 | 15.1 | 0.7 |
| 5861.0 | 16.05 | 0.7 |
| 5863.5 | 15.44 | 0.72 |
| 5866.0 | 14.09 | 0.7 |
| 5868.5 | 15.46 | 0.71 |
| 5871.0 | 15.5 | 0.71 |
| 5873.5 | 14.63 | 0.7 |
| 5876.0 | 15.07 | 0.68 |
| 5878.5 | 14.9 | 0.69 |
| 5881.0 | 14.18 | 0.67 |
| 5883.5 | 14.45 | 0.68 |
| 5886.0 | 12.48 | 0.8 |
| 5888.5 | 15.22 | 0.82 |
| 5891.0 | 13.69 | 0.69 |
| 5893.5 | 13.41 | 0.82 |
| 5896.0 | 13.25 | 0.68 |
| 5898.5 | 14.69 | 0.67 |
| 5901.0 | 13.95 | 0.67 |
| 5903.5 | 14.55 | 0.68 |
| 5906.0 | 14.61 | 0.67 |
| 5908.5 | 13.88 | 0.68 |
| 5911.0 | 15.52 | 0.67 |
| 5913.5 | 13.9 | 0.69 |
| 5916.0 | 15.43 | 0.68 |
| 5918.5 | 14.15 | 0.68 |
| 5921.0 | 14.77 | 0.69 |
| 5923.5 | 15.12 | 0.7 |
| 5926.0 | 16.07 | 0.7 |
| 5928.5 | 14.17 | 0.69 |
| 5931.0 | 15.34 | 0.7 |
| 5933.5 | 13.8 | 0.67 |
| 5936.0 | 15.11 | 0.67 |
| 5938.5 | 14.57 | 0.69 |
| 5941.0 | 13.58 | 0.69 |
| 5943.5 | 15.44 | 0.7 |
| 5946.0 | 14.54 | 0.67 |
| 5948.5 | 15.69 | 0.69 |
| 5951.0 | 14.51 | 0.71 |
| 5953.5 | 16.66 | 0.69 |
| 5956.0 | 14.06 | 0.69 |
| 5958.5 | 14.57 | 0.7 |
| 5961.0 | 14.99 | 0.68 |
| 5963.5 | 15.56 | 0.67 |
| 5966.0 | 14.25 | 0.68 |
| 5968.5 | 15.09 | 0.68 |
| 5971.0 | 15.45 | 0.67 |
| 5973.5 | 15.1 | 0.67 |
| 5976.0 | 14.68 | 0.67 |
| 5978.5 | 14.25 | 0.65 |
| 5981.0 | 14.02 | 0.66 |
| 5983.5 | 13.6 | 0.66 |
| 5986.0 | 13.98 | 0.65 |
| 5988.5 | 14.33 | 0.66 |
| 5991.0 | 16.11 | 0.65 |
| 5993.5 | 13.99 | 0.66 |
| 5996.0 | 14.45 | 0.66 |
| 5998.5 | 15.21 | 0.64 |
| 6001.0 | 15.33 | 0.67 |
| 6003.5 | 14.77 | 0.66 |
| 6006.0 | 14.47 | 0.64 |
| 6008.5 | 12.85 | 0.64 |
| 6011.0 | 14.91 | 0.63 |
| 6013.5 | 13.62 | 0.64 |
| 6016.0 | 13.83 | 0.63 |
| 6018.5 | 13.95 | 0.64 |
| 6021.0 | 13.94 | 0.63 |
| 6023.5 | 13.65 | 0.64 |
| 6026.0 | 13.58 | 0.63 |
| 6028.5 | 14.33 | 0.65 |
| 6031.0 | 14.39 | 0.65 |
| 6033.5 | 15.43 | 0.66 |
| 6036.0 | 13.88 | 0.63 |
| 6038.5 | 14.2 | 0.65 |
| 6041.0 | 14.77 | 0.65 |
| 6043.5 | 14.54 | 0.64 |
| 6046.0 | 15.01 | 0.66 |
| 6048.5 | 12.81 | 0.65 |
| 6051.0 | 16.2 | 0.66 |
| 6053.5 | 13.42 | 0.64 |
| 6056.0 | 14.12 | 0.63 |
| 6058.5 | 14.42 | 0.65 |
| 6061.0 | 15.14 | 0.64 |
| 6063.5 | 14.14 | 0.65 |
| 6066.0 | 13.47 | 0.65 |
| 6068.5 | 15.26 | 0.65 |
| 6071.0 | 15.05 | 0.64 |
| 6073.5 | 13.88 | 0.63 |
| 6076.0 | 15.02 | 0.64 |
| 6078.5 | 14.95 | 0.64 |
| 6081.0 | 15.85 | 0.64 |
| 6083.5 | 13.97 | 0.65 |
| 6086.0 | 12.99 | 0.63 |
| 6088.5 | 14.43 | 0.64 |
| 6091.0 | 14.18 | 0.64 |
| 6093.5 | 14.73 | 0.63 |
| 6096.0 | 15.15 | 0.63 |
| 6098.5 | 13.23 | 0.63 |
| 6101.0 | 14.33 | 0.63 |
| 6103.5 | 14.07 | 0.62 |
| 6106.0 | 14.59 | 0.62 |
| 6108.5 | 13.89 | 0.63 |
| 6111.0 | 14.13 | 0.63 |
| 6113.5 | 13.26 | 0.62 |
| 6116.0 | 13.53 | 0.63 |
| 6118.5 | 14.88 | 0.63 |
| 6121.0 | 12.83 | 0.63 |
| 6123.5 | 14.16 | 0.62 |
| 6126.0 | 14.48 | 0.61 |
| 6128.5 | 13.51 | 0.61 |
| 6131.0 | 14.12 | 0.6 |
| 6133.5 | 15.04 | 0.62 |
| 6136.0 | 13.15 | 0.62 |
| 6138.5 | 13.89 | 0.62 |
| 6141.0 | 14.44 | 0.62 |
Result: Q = 0.01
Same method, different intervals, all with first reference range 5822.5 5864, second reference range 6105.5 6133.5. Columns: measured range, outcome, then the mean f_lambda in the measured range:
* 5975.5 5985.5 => 0.032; 14.1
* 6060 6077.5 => -0.030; 14.6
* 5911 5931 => -0.010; 14.9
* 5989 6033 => 0.004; 14.3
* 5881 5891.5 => 0.065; 14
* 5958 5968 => -0.022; 14.9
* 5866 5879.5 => -0.007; 15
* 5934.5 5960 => -0.017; 14.9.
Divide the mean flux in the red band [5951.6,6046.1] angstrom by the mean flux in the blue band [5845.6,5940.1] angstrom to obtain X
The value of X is 1.0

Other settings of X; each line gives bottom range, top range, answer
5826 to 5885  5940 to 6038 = 0.97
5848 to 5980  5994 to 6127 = 0.97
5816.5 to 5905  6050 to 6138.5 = 0.97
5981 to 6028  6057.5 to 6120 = 1.01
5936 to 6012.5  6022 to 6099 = 0.98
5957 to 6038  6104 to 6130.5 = 0.96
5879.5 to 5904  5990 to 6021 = 1.03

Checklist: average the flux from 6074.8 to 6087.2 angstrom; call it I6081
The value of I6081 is 14.6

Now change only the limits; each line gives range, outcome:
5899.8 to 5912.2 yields 14.5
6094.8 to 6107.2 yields 14.3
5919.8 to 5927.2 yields 15.3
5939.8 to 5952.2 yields 14.8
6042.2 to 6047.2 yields 14.8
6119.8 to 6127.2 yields 13.8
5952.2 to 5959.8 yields 15.1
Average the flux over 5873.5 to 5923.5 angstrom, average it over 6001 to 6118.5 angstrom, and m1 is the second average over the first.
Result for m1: 1.0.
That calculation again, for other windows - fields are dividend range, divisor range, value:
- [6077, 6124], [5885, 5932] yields 0.98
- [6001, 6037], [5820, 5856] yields 0.94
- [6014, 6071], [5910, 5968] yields 0.96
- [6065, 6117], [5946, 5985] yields 0.96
